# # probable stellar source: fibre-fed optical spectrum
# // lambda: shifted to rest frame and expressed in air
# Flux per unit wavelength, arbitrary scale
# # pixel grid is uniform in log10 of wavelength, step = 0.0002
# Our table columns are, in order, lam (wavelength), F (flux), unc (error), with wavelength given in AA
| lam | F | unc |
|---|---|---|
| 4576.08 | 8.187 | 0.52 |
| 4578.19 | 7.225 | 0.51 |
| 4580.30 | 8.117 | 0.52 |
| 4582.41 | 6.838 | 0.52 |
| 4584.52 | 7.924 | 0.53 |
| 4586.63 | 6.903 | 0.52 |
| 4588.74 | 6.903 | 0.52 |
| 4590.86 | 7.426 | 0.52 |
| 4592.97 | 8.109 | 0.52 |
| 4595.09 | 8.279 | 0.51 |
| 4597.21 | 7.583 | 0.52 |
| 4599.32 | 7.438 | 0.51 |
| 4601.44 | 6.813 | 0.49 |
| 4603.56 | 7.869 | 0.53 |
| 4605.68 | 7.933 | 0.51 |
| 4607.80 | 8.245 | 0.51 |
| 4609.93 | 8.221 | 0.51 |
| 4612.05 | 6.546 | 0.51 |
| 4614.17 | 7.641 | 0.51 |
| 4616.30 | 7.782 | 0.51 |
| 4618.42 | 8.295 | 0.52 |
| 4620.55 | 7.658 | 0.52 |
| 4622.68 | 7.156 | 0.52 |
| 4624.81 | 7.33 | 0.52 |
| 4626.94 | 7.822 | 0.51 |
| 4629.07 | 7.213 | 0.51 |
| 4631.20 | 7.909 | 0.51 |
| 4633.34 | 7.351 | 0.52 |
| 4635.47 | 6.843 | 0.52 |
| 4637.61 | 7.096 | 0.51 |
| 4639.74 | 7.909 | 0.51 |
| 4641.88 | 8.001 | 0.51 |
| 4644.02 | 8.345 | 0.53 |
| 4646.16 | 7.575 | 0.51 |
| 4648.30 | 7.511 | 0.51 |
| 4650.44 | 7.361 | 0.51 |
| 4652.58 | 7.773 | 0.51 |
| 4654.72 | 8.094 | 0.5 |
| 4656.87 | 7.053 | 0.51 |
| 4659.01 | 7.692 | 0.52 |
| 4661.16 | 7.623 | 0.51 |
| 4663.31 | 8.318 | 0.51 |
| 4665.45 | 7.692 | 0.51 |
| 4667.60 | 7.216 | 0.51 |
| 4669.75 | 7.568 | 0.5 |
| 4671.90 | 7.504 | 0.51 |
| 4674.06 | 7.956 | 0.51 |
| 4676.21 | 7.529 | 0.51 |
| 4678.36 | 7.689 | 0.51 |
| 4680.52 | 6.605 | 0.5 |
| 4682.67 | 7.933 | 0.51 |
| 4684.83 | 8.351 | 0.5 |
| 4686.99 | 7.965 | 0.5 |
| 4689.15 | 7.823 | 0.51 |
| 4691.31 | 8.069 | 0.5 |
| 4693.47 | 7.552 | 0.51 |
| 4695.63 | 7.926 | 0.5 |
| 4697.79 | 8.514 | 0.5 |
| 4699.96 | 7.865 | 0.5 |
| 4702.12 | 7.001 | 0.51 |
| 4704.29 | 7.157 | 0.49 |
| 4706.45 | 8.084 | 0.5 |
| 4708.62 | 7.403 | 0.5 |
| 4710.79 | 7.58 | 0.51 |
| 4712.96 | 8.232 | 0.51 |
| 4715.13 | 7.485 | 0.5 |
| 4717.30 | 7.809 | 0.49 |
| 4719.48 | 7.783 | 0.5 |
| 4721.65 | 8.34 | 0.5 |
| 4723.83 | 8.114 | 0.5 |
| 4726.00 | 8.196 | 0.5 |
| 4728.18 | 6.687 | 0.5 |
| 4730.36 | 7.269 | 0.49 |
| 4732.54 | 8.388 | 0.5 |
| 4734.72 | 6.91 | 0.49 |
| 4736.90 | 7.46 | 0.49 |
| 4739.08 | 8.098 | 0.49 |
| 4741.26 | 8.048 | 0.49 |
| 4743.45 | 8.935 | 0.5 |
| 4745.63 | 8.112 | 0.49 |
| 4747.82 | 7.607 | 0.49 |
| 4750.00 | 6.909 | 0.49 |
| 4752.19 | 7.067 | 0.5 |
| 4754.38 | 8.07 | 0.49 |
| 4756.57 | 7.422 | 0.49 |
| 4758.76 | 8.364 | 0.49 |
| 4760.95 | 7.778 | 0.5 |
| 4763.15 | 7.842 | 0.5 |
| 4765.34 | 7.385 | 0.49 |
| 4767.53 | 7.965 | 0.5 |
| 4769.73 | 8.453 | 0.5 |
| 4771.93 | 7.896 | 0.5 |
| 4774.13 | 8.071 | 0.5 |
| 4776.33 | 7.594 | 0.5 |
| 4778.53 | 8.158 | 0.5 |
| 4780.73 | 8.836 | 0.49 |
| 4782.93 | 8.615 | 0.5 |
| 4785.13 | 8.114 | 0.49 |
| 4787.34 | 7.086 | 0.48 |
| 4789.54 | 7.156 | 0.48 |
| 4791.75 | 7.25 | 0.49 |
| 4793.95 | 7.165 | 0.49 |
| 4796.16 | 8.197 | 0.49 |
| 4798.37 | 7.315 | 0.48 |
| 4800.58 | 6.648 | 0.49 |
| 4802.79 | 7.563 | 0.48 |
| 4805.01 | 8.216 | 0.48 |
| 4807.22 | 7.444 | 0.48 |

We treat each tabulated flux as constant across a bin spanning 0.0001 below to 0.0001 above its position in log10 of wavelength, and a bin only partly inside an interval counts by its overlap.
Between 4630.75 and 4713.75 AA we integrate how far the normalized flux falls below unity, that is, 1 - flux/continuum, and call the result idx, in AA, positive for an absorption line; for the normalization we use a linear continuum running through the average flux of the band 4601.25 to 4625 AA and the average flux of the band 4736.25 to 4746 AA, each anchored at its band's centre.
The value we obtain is 2.26 AA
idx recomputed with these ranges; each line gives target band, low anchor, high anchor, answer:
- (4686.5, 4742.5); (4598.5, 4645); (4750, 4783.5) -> 0.3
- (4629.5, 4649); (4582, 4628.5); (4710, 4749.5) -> 0.1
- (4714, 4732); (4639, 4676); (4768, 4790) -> 0.3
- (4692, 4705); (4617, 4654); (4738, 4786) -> 0.2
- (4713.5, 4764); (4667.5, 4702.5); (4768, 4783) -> 1.5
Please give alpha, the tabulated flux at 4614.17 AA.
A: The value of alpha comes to 7.641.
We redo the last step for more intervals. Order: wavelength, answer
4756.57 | 7.422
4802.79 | 7.563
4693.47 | 7.552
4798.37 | 7.315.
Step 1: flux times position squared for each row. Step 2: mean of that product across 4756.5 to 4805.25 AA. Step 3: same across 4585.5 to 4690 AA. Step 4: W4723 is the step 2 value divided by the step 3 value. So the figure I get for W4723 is 1.1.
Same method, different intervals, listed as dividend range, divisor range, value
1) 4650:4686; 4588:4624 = 1.03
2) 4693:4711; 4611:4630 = 1.06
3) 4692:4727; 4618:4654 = 1.06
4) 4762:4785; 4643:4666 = 1.10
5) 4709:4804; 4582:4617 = 1.10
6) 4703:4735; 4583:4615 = 1.07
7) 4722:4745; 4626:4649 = 1.07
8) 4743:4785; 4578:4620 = 1.12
